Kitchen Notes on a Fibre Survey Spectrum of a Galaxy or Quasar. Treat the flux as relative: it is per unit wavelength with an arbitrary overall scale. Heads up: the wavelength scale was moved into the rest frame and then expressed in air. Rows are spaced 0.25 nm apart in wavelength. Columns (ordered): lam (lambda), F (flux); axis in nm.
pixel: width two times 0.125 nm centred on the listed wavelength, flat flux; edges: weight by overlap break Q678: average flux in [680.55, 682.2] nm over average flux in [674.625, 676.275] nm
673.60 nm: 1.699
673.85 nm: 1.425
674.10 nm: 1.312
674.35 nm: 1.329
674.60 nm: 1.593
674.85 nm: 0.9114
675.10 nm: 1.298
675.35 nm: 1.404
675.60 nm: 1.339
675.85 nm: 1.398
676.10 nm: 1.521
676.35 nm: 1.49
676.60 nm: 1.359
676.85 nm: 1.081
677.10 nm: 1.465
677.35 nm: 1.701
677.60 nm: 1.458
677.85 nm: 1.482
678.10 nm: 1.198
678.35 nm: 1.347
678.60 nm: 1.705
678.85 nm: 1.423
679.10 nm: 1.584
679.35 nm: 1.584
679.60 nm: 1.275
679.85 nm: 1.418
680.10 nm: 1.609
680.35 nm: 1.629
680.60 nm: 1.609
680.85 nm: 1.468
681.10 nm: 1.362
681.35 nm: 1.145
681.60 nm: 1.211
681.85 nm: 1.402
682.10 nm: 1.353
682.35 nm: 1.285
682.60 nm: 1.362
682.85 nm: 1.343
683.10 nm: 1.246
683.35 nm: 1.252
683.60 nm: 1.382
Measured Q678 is 1.01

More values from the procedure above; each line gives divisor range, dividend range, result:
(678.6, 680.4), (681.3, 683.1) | 0.86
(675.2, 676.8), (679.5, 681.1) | 1.07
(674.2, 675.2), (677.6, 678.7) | 1.11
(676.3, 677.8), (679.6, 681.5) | 1.02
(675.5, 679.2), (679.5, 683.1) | 0.97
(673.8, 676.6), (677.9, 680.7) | 1.09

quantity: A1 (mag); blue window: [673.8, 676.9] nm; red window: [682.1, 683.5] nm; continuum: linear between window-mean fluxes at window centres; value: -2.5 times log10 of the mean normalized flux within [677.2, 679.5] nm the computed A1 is -0.13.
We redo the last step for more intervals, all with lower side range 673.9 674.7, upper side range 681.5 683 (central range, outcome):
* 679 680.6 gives -0.13 mag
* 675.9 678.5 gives -0.03 mag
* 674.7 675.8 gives 0.11 mag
